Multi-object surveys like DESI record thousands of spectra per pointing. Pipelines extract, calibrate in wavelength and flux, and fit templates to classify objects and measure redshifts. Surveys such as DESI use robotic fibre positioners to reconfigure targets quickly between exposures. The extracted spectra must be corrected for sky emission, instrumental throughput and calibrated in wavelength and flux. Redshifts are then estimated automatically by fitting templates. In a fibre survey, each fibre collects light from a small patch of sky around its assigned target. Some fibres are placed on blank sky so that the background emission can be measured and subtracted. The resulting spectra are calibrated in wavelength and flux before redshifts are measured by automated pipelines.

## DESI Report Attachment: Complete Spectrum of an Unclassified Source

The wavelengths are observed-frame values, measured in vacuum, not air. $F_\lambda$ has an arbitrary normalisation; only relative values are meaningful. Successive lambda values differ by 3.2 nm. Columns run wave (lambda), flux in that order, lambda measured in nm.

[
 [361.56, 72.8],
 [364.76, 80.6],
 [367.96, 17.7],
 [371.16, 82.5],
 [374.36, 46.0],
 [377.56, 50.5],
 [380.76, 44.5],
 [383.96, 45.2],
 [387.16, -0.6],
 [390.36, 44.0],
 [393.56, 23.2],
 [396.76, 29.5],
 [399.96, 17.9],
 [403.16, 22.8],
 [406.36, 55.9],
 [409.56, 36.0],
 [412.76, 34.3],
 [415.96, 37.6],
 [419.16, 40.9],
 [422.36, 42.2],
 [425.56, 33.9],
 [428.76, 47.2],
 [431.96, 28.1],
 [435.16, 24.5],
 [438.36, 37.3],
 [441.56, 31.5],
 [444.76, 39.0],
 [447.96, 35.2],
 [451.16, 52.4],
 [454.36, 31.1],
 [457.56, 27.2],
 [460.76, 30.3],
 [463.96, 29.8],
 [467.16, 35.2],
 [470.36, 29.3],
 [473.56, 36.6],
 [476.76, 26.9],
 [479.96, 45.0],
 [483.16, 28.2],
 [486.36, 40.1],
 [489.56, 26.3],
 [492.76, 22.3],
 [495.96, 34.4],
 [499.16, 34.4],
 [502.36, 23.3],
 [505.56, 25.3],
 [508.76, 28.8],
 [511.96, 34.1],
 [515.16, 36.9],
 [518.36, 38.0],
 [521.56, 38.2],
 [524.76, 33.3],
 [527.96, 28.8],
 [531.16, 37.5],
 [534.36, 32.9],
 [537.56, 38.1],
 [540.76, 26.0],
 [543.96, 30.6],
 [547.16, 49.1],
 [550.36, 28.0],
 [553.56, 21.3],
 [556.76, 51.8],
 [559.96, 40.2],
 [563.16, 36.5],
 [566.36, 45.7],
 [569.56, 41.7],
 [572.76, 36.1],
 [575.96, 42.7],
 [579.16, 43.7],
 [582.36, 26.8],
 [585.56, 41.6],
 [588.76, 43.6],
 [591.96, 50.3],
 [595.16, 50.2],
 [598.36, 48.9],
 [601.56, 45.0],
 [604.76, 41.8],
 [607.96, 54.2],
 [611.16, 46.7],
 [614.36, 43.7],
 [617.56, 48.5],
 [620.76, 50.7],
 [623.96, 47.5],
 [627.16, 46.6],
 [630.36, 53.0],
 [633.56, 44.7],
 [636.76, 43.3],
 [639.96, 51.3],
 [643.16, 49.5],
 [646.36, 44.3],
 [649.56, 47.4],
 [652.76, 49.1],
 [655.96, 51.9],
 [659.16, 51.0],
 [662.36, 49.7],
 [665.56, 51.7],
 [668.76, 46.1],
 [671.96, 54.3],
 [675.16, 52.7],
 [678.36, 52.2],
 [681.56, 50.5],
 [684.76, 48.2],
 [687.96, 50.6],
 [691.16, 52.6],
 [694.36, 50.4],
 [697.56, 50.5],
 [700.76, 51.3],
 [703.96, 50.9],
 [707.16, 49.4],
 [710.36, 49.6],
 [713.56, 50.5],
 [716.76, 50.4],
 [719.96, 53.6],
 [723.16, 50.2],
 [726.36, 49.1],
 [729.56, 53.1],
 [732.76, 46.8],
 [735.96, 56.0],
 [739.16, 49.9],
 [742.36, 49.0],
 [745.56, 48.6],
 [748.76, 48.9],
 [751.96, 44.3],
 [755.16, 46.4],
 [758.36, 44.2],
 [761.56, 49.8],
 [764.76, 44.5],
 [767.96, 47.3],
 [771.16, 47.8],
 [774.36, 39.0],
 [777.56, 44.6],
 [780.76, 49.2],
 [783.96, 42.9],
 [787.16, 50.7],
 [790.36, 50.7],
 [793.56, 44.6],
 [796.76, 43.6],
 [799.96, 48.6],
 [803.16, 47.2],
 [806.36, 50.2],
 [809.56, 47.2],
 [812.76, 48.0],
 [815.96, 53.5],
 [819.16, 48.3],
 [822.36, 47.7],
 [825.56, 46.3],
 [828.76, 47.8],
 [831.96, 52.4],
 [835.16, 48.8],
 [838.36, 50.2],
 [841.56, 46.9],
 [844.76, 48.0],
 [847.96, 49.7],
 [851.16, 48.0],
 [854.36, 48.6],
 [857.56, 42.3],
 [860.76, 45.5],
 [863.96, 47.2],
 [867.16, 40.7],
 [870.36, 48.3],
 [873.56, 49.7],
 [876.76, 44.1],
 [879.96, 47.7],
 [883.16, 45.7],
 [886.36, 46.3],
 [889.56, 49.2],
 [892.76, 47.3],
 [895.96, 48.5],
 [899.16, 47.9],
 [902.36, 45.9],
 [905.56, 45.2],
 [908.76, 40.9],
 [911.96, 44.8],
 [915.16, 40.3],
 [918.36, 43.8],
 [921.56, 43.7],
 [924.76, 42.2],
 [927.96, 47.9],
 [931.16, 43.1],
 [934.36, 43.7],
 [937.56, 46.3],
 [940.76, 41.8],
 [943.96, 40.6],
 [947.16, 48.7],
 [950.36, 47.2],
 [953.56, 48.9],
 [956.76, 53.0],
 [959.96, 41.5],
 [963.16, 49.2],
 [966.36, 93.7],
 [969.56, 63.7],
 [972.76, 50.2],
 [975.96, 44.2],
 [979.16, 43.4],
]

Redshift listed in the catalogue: 0.471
